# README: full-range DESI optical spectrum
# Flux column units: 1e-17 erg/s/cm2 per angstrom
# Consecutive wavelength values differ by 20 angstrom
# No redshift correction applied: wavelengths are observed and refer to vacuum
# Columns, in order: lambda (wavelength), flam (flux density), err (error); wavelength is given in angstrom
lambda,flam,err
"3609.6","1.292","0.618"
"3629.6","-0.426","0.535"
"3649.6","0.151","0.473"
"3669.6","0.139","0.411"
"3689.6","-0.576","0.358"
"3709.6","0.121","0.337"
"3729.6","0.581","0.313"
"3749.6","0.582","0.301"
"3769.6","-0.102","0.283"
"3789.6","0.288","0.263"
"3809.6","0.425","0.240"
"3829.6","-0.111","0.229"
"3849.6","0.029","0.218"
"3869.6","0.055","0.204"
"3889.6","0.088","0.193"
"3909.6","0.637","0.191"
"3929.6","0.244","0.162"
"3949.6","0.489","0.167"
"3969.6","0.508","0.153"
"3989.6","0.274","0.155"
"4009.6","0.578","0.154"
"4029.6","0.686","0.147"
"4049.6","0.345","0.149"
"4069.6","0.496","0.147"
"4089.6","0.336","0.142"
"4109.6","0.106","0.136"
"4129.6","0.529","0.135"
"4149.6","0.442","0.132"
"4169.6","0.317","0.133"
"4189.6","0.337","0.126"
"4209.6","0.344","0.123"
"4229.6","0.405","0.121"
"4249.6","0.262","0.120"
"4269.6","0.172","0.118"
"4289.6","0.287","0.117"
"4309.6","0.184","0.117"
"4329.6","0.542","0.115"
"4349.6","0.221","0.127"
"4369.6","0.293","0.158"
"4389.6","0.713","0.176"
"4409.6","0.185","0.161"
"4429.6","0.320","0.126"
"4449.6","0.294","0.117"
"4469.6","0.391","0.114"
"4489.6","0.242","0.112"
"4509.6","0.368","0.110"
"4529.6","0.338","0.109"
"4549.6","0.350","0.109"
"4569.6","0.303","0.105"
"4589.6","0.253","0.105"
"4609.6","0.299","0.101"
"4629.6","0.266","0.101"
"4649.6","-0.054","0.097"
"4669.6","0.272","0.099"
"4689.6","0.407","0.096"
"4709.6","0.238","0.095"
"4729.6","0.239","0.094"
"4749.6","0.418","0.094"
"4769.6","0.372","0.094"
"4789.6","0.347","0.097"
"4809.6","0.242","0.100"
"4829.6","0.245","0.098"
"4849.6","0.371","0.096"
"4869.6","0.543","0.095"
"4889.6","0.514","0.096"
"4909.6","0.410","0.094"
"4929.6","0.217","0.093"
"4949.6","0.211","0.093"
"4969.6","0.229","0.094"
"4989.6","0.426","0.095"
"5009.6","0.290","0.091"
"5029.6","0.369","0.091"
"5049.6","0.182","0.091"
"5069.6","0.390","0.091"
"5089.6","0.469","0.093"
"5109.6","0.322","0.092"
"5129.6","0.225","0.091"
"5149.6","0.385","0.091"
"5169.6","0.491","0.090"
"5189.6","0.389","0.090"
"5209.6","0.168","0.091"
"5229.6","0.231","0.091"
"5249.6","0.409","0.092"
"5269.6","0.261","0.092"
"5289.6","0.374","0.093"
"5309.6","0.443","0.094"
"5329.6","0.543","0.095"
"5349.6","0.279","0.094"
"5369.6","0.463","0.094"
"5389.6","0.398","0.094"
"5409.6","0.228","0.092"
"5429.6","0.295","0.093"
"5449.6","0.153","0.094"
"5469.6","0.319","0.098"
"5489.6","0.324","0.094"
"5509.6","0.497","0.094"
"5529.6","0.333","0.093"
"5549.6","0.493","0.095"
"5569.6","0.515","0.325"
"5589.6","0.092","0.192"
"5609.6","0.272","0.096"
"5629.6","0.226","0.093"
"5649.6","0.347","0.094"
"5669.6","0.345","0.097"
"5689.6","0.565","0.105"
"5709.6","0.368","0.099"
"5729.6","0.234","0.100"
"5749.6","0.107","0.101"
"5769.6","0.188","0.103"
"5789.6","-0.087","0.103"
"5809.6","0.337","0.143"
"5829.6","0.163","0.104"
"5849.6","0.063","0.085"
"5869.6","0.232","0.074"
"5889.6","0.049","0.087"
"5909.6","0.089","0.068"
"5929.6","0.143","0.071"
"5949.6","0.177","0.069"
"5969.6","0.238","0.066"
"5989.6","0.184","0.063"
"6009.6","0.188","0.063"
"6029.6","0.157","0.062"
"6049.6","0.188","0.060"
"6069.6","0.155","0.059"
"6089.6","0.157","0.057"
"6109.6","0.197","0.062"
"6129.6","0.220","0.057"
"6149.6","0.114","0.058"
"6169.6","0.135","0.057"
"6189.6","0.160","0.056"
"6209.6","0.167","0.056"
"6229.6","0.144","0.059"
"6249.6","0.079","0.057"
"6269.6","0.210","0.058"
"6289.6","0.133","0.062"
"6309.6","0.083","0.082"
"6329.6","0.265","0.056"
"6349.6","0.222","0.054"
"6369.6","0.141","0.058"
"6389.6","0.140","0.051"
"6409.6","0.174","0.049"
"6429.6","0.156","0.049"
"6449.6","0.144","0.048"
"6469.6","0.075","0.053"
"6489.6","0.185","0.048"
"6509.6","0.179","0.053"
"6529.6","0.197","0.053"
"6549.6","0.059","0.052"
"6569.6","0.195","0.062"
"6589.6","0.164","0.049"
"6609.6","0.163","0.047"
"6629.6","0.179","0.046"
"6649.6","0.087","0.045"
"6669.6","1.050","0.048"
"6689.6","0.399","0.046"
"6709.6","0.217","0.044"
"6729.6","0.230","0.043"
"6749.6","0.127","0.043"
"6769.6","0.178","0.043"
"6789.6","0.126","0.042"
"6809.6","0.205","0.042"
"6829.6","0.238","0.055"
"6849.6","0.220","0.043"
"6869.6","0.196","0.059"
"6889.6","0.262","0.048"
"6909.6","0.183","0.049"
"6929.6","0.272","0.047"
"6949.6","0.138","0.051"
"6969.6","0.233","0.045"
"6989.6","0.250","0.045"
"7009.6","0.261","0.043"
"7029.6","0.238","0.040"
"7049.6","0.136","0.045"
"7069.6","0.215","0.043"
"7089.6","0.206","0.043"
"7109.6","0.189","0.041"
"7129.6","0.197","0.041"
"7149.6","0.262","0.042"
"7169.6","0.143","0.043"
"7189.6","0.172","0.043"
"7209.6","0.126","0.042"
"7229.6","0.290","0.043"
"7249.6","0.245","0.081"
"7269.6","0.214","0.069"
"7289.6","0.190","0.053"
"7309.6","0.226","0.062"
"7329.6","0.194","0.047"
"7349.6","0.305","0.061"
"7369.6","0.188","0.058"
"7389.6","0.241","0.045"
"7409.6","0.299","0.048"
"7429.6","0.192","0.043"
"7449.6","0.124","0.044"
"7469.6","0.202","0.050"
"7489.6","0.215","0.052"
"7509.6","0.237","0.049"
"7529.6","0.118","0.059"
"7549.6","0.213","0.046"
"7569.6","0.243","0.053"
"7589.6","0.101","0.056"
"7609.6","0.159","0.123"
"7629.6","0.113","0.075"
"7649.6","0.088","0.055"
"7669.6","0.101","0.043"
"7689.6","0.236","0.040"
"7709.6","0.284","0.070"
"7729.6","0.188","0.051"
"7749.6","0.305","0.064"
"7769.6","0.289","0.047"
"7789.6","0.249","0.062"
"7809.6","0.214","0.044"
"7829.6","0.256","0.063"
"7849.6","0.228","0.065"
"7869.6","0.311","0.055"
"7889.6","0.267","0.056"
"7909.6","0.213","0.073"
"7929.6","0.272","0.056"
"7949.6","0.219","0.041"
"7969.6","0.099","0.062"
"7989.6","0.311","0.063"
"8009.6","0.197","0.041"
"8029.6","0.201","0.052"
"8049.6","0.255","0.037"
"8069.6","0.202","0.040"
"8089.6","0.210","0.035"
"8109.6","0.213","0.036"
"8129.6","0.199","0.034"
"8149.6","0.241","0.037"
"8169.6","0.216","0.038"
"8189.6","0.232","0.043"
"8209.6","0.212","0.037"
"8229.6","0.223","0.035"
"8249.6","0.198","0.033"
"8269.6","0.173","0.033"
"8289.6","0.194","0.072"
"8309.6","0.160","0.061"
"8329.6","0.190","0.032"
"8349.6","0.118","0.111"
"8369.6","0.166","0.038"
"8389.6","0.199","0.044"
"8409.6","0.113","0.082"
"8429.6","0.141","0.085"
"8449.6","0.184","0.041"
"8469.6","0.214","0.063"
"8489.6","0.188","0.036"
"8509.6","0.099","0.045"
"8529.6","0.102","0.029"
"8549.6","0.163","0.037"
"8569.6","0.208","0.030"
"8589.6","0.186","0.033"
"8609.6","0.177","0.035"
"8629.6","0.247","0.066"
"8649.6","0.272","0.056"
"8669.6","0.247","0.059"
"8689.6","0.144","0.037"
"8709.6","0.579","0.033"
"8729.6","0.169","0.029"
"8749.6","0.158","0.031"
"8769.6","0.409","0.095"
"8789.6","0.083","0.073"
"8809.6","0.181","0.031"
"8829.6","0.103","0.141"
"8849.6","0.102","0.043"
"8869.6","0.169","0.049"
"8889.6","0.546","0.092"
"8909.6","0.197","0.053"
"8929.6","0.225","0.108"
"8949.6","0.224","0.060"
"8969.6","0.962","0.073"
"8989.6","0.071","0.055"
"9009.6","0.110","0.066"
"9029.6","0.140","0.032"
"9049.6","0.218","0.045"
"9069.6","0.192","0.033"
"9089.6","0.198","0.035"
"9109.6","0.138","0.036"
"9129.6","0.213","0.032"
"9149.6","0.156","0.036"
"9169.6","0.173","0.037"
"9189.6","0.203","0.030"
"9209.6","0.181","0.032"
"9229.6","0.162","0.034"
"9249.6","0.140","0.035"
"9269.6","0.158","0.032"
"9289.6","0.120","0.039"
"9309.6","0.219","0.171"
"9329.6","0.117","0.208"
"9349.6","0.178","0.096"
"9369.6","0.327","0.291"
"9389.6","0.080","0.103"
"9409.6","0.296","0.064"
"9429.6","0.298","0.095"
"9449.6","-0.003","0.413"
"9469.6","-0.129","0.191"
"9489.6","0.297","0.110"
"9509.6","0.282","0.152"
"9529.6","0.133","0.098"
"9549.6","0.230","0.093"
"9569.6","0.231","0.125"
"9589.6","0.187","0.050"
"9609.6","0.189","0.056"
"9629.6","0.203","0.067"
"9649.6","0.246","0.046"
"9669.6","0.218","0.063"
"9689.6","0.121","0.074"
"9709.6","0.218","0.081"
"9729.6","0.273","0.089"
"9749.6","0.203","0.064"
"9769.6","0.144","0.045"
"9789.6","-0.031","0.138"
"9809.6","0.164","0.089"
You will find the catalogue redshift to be 0.791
